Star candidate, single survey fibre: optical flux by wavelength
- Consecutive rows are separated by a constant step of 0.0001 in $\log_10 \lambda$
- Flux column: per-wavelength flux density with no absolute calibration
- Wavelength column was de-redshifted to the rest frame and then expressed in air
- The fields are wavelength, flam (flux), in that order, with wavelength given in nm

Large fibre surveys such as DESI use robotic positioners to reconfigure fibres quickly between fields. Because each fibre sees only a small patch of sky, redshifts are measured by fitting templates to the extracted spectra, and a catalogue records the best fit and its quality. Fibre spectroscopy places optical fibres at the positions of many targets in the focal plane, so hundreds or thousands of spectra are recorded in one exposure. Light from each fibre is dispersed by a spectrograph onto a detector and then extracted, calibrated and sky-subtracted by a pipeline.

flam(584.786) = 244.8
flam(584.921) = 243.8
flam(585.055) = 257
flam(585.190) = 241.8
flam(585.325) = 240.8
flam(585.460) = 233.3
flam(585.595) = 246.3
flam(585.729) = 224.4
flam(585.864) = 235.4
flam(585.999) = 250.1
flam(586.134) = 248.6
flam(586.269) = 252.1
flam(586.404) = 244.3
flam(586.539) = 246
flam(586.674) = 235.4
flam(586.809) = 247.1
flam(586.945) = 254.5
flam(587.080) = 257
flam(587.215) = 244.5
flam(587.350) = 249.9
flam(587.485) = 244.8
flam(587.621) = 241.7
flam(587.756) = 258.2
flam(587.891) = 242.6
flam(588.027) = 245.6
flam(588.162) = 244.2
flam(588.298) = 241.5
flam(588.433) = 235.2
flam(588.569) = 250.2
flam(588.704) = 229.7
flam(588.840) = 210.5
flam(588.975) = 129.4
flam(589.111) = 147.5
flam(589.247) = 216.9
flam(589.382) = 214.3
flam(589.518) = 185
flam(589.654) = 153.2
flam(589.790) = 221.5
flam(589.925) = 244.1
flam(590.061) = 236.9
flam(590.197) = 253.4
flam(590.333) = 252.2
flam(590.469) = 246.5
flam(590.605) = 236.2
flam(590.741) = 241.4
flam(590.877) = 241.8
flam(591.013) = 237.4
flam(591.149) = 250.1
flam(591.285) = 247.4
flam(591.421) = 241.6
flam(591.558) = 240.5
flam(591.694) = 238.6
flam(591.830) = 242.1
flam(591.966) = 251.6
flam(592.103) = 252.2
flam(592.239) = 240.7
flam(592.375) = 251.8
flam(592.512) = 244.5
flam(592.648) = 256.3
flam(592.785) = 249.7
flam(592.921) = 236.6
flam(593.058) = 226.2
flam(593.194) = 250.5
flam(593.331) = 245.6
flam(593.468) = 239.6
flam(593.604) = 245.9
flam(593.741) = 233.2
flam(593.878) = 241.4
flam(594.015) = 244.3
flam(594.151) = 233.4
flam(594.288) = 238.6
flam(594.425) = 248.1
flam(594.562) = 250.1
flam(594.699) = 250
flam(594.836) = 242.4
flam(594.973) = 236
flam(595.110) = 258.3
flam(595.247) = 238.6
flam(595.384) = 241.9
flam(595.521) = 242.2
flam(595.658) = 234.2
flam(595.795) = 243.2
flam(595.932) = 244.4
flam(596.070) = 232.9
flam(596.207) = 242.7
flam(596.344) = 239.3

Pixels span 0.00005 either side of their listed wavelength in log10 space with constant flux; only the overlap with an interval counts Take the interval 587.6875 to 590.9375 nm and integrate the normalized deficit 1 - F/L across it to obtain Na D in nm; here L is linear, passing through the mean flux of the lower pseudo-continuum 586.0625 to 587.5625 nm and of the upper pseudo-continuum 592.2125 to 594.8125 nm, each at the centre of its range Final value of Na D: 0.290 nm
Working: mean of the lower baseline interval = 248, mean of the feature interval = 224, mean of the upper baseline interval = 243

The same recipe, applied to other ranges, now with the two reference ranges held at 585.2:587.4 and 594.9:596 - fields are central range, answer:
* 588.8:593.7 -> 0.242 nm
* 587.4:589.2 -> 0.140 nm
